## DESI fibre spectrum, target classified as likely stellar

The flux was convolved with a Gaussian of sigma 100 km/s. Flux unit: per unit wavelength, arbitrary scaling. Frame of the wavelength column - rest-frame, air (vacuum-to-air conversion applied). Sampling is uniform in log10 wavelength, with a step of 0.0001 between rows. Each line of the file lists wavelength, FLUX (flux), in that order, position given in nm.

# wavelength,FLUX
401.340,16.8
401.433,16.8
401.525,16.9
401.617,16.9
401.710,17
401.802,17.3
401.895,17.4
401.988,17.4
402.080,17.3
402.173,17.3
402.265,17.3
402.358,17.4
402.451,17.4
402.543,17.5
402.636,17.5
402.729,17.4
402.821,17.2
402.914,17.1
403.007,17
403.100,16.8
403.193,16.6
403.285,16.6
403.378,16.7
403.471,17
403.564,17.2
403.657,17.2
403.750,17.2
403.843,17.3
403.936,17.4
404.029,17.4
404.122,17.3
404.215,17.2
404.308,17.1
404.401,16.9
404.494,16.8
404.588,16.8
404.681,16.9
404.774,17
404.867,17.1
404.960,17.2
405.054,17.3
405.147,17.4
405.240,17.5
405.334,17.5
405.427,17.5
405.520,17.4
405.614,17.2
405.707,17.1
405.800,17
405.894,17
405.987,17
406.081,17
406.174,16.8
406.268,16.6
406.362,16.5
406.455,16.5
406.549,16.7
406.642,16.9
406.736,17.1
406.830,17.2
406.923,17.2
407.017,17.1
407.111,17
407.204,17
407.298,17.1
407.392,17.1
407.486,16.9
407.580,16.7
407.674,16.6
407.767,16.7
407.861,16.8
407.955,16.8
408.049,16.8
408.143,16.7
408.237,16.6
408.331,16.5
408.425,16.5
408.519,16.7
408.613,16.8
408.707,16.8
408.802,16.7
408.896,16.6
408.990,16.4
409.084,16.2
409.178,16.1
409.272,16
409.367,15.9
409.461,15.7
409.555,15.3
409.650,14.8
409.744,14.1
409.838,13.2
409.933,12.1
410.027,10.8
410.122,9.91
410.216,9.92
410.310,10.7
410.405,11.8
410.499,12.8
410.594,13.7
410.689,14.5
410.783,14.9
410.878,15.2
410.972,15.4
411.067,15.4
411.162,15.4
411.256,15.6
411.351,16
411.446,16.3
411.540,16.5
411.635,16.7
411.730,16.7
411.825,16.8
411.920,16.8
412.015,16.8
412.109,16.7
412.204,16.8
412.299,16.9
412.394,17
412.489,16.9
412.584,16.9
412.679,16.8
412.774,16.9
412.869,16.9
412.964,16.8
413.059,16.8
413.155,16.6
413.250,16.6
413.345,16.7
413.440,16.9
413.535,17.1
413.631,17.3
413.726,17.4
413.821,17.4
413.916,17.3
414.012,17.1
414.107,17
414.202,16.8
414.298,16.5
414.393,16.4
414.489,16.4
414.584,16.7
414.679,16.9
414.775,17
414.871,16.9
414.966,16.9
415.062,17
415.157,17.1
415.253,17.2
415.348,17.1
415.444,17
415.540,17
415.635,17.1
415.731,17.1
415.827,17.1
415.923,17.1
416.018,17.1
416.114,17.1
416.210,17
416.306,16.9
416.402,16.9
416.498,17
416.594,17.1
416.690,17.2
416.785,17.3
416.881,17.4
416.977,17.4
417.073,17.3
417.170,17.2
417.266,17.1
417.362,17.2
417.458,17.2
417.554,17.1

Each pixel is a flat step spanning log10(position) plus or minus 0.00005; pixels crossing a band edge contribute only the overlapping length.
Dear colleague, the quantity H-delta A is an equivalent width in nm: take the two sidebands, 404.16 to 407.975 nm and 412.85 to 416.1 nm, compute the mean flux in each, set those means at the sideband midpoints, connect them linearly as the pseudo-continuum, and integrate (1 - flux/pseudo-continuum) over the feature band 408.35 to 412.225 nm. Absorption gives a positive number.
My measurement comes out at 0.44 nm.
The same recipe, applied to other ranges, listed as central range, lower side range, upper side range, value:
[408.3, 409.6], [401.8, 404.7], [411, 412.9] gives 0.03 nm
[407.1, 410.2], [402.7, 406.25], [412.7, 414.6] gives 0.23 nm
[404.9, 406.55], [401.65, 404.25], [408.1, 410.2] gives -0.08 nm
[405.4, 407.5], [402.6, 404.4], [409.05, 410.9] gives -0.20 nm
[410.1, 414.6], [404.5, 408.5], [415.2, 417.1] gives 0.30 nm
